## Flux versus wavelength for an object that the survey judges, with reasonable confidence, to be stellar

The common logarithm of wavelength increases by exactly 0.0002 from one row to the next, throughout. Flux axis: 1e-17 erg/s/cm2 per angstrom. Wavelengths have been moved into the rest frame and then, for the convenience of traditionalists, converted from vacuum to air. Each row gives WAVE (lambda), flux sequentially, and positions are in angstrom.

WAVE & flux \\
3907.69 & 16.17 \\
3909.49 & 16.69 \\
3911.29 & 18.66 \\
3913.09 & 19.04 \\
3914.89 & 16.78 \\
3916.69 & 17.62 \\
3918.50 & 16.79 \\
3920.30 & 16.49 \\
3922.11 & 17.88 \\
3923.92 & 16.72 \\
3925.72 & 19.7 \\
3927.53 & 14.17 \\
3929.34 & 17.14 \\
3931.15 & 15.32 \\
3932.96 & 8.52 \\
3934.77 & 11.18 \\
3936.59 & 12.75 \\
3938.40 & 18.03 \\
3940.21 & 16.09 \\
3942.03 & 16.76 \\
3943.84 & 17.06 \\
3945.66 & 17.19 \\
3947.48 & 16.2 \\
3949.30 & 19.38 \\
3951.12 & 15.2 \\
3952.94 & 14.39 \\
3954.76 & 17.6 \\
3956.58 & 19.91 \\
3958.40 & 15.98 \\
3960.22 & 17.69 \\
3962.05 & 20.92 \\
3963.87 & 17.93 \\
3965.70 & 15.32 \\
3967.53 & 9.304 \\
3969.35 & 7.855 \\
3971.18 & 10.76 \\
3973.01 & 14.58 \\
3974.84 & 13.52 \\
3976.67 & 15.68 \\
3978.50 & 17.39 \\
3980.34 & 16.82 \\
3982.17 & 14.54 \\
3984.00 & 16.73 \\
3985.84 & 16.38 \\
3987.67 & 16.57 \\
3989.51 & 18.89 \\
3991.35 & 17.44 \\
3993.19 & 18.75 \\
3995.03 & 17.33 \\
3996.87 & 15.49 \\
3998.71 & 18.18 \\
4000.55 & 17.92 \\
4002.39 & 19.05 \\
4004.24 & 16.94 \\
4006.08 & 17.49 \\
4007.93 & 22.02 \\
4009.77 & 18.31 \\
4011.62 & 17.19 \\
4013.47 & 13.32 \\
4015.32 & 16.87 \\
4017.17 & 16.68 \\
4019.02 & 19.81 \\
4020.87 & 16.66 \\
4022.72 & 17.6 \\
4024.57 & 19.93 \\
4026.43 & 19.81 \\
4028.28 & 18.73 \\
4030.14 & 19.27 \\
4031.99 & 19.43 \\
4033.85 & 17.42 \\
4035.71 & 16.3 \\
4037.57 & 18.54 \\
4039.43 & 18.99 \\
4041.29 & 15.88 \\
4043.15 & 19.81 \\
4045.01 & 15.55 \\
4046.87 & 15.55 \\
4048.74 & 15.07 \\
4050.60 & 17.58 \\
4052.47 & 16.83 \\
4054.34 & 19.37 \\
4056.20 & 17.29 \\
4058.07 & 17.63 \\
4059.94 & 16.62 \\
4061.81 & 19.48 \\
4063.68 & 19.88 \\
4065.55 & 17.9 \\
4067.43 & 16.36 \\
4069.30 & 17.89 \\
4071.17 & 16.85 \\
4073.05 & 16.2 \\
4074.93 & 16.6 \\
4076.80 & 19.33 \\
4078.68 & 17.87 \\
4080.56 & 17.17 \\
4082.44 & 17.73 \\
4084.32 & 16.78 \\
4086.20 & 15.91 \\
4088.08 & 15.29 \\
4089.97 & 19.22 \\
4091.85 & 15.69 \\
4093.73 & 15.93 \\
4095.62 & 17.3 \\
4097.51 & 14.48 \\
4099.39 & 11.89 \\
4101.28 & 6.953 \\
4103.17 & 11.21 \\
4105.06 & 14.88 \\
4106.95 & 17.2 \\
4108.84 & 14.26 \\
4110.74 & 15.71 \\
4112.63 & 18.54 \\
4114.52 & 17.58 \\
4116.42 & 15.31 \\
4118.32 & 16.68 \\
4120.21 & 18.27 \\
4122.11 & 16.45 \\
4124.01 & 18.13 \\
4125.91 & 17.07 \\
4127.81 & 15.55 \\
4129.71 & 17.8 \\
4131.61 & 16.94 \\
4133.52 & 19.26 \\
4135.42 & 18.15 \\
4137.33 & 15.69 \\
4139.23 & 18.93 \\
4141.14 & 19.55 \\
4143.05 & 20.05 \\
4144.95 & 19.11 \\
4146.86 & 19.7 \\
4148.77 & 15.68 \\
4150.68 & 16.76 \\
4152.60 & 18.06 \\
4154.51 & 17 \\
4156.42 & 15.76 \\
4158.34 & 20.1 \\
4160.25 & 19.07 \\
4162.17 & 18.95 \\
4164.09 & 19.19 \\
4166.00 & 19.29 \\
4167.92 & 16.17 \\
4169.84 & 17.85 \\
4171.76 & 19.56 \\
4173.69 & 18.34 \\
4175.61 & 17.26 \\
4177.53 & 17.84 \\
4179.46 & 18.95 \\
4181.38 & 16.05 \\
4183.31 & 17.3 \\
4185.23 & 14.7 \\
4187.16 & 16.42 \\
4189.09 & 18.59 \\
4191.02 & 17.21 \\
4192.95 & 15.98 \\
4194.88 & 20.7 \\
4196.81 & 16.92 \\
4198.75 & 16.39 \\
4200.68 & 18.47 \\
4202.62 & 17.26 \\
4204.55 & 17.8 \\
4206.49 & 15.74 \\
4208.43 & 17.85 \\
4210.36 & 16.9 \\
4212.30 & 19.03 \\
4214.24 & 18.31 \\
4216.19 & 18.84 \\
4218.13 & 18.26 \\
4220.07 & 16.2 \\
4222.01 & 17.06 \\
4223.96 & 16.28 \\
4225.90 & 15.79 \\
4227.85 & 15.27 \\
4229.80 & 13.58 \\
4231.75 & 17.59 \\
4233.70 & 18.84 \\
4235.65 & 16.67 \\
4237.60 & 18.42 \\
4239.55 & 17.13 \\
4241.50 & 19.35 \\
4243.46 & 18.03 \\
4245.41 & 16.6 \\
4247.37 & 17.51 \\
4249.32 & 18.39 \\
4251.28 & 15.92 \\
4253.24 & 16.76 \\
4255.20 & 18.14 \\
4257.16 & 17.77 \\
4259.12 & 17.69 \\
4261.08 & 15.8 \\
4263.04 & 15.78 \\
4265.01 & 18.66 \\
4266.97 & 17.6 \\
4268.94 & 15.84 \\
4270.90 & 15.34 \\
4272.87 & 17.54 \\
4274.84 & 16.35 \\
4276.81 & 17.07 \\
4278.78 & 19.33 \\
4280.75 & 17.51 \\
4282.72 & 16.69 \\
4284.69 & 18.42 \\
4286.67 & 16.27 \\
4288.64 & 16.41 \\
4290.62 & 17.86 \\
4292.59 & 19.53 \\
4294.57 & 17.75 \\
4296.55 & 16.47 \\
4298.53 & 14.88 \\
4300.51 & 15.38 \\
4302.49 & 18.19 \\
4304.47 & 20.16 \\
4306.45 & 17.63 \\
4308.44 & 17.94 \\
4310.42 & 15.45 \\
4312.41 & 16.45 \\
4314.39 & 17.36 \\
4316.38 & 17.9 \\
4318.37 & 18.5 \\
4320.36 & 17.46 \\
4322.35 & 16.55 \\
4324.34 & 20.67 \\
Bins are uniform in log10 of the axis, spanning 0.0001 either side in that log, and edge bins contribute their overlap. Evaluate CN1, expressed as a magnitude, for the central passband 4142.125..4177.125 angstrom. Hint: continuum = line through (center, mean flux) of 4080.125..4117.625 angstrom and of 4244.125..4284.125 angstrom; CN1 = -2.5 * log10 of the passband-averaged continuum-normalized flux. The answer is -0.14 mag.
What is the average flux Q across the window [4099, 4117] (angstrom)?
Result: 14.4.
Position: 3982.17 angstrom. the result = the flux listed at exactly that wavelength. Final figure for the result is 14.54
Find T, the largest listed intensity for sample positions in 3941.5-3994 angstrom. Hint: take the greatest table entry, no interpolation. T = 20.92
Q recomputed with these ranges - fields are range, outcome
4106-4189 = 17.6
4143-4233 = 17.5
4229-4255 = 17.3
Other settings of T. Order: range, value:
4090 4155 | 20.05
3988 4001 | 18.89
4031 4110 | 19.88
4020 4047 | 19.93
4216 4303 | 19.53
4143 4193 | 20.1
